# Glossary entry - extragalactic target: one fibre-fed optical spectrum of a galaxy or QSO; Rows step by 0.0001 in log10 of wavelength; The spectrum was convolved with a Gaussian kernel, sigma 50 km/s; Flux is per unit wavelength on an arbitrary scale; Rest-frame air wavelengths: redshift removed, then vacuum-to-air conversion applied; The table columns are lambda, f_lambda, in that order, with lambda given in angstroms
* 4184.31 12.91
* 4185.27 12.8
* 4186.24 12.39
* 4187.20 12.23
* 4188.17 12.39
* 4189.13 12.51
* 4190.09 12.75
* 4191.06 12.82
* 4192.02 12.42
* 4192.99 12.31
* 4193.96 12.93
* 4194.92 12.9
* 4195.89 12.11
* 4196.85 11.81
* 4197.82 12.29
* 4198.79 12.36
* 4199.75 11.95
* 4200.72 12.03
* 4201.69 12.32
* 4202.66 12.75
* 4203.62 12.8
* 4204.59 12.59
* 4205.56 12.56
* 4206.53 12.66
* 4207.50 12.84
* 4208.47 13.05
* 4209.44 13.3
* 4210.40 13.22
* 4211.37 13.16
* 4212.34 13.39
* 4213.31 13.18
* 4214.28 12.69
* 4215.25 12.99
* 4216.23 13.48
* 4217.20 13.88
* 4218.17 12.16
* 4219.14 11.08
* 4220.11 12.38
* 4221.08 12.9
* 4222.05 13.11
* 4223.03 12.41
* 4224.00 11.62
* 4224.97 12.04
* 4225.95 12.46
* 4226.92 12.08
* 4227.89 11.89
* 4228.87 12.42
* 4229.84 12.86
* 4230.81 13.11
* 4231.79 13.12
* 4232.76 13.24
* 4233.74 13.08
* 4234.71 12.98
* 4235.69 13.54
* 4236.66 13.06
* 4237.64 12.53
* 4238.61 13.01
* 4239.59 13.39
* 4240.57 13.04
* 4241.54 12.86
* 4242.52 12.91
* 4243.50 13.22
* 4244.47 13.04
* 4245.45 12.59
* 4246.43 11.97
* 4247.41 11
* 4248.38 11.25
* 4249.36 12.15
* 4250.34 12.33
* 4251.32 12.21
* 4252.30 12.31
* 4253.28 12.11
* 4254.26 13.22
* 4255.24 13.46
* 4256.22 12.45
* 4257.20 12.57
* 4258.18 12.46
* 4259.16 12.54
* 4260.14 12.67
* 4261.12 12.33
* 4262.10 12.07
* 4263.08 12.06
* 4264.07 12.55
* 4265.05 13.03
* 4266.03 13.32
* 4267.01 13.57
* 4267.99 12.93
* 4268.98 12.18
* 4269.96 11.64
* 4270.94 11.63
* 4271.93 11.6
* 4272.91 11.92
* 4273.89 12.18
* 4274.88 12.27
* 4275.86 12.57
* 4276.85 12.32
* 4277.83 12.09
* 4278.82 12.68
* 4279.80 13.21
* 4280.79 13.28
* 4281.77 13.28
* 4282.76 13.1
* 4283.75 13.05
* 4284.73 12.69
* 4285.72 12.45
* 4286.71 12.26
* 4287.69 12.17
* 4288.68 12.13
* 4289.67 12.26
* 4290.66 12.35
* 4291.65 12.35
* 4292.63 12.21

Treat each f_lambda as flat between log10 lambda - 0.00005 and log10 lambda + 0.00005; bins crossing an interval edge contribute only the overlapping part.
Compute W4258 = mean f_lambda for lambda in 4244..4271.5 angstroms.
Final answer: 12.4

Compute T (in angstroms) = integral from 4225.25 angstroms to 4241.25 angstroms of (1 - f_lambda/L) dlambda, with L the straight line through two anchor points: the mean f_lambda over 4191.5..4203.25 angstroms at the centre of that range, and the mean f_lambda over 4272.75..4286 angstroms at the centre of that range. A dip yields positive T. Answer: -0.5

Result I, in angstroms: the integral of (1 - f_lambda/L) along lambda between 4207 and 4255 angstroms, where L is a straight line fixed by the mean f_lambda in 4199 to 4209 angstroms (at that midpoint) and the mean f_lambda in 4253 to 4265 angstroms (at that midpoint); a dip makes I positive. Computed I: -0.5 angstroms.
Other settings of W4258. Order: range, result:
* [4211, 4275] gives 12.6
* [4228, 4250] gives 12.7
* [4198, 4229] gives 12.6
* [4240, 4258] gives 12.5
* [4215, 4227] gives 12.5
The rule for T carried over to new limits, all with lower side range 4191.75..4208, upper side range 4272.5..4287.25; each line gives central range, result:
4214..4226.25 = -0.06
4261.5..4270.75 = 0.03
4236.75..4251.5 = 0.03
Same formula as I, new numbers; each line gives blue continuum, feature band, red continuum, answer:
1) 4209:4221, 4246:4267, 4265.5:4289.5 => 0.4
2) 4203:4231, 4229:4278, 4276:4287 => 0.6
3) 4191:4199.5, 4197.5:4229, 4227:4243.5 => 0.1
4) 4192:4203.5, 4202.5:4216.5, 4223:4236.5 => -0.6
